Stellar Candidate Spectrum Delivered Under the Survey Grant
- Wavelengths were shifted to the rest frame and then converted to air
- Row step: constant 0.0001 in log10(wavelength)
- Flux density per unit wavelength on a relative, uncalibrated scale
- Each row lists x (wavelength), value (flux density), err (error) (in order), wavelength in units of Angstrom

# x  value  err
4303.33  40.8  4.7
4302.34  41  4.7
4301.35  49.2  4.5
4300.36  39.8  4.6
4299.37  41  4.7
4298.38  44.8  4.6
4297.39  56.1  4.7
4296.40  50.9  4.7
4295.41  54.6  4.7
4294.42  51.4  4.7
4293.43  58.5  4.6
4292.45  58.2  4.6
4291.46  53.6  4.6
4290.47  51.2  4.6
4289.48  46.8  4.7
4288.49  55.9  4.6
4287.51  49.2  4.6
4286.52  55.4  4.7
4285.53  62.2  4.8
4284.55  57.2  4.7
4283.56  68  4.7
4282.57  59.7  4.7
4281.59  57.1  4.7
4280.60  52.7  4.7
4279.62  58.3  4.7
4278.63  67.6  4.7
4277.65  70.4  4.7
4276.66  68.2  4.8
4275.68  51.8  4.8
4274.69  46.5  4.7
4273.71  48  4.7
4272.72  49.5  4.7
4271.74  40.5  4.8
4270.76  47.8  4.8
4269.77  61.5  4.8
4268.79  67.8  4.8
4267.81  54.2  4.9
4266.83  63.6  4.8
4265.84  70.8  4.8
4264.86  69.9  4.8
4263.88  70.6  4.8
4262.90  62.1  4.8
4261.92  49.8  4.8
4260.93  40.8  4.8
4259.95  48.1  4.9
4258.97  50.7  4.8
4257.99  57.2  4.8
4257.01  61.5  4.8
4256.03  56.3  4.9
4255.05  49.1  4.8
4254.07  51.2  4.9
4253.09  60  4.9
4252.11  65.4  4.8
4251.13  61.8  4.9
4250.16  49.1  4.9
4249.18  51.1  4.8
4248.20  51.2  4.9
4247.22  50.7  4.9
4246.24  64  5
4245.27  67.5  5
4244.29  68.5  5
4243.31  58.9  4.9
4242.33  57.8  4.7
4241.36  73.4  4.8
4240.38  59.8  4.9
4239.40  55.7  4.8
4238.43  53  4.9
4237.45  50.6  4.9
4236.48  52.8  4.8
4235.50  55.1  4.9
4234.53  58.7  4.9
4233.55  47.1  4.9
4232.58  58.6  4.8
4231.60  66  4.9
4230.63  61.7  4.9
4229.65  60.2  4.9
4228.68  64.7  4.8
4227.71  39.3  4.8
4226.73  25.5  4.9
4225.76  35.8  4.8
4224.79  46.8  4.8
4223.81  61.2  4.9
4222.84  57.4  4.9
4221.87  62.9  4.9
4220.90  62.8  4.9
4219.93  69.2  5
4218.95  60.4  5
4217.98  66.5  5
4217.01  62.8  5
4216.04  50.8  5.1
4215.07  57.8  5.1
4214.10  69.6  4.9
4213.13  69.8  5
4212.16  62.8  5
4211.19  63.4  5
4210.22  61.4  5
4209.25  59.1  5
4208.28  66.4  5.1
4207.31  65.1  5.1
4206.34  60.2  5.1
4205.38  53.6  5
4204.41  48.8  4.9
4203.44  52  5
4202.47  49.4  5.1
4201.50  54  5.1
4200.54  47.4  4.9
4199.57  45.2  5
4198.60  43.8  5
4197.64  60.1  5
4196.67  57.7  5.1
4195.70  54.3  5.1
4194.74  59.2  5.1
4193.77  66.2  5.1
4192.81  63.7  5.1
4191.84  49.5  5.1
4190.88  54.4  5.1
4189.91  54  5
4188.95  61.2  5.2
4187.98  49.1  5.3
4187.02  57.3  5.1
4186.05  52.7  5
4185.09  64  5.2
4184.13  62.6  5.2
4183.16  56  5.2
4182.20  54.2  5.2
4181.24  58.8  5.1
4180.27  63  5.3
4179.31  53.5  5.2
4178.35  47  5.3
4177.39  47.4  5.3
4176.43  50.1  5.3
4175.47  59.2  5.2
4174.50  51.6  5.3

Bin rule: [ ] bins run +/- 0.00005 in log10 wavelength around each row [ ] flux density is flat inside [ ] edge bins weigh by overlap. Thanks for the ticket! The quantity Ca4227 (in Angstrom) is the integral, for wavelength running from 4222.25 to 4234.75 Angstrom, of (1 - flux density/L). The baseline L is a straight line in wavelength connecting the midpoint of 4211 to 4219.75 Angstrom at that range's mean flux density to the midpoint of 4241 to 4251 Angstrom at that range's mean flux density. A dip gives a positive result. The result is 1.8 Angstrom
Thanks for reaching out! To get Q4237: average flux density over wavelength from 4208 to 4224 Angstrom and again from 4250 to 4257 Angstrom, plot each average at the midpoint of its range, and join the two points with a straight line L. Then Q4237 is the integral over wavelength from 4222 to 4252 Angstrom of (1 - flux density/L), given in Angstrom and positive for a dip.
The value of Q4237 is 1.8 Angstrom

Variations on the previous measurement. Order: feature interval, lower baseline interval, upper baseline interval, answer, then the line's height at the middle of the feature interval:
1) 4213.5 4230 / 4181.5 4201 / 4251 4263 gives -0.3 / 55.1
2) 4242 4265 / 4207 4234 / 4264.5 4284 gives 0.6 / 58.5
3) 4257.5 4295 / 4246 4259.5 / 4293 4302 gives -3.2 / 52.3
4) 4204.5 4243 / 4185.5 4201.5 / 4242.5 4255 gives -1.0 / 56.5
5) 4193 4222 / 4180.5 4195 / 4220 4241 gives -1.4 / 56.2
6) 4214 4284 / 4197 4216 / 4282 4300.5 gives -2.2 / 55.4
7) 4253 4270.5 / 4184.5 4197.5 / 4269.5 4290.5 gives -0.6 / 56.1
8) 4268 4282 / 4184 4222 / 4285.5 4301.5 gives -0.9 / 52.8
